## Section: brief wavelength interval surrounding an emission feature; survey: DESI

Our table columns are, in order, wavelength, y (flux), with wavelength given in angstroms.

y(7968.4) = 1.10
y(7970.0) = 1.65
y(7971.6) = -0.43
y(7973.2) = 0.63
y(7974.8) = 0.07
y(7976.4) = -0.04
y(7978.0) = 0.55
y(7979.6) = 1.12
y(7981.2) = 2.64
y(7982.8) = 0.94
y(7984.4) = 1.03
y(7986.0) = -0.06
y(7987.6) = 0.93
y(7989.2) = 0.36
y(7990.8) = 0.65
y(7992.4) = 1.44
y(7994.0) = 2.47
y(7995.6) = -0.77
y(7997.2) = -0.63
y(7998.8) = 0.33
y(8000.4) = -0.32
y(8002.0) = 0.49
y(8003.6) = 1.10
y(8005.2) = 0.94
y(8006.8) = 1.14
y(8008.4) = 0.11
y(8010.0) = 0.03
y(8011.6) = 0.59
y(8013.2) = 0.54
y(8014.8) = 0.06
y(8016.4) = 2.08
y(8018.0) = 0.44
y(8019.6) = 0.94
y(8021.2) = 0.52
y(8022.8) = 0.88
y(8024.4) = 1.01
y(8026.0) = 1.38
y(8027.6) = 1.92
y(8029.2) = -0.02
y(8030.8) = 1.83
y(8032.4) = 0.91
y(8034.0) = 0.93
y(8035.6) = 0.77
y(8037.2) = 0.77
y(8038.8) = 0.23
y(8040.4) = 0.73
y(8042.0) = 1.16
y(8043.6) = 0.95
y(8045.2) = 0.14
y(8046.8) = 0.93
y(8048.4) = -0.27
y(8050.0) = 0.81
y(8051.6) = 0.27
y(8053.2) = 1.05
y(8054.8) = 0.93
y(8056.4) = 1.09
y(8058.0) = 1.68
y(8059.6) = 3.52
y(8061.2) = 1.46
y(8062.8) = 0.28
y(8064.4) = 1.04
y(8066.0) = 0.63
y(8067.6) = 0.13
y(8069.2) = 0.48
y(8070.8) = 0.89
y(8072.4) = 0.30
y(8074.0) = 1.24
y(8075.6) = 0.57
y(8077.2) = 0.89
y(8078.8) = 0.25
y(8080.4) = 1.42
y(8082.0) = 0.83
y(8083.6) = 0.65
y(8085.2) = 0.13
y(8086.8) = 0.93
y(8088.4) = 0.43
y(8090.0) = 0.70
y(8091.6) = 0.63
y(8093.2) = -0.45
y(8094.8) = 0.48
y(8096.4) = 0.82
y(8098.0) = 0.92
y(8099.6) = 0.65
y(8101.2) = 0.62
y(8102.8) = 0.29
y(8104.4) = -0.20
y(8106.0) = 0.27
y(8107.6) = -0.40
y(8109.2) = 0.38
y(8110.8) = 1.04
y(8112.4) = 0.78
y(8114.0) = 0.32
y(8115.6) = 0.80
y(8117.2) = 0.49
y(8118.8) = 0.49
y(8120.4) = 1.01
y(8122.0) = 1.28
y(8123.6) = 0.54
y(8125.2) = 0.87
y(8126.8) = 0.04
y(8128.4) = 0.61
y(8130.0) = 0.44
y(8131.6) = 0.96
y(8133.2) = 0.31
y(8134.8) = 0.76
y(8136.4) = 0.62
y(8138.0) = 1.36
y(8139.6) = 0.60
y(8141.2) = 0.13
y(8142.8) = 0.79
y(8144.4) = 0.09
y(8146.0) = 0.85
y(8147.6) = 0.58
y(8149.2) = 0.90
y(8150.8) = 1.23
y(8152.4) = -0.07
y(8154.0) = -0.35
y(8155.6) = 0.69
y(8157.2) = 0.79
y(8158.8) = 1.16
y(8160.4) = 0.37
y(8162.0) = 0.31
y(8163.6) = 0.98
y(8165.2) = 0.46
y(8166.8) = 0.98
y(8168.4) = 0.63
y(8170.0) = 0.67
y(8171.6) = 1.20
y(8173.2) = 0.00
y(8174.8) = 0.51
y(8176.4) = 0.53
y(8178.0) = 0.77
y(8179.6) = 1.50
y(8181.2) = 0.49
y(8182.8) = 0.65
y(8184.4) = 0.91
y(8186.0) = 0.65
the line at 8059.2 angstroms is H-gamma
